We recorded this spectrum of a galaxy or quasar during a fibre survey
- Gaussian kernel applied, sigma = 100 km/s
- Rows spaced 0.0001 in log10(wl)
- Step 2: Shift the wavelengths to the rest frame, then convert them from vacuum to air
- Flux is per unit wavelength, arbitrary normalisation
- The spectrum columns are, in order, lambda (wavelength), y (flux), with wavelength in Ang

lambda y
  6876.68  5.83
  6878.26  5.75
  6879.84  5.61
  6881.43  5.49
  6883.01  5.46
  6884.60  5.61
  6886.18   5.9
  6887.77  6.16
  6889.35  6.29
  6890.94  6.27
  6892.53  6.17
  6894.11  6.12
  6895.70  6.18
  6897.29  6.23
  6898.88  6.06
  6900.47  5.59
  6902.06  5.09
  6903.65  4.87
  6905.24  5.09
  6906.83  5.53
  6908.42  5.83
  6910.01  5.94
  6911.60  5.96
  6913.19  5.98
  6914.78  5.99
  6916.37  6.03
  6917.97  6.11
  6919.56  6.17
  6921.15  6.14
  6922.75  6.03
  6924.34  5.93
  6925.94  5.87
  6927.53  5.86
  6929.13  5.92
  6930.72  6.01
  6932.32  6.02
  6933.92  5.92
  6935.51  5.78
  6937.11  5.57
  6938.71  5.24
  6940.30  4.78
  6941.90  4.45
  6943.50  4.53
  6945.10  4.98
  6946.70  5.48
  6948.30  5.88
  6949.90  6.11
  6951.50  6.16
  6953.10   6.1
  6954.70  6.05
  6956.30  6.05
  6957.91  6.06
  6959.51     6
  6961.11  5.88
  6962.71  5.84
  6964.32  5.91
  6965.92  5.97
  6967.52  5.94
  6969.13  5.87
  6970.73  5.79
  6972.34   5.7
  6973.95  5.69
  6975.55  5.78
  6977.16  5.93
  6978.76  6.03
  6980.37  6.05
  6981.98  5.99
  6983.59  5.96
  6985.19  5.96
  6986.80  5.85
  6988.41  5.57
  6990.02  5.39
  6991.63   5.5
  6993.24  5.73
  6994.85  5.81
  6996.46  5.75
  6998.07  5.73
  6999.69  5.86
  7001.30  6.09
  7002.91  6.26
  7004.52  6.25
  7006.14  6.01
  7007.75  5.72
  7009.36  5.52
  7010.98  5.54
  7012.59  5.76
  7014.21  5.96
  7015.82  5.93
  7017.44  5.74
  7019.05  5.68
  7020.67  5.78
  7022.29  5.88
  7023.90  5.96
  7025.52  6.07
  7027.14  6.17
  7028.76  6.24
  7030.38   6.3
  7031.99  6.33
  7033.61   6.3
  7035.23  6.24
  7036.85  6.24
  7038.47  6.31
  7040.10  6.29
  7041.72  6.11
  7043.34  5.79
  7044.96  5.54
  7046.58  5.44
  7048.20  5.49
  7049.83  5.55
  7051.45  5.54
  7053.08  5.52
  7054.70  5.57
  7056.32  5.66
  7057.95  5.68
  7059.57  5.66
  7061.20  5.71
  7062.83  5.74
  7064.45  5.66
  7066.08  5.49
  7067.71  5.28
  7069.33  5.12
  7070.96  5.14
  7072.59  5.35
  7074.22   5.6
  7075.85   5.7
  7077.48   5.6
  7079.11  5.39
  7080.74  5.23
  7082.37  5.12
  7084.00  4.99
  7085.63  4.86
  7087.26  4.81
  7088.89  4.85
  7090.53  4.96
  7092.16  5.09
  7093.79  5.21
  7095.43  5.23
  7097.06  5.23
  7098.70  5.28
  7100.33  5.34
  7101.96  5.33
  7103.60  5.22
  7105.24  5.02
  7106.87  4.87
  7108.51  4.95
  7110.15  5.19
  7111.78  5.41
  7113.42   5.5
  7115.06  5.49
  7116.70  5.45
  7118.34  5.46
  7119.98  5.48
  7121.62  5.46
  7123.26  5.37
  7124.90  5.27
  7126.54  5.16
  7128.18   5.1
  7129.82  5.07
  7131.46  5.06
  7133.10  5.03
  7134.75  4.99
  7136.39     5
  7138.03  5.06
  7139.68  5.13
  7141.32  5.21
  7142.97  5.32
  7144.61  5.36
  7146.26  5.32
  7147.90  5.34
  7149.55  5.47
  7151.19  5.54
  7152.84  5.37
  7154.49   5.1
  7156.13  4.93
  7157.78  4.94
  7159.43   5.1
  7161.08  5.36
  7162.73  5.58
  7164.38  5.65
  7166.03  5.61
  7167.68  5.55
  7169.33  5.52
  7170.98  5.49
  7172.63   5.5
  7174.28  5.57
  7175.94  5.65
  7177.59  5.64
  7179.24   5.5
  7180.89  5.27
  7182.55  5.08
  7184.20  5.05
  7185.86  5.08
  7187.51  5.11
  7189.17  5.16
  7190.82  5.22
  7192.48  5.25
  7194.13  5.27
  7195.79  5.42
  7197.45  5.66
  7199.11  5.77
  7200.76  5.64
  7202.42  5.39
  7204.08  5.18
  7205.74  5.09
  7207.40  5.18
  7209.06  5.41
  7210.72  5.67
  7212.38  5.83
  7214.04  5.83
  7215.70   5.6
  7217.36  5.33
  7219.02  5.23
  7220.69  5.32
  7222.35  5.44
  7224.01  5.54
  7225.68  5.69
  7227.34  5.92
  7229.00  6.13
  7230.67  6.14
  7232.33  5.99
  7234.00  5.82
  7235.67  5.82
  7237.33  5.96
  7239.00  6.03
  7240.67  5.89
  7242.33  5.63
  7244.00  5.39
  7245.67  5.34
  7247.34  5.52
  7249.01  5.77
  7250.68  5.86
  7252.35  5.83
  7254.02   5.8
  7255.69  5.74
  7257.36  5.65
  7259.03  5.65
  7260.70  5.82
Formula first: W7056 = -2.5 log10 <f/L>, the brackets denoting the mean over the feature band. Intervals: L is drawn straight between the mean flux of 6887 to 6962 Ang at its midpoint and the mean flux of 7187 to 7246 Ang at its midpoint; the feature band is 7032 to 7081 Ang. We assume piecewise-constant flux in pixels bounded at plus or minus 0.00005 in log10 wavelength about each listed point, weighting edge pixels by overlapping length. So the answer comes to 0.00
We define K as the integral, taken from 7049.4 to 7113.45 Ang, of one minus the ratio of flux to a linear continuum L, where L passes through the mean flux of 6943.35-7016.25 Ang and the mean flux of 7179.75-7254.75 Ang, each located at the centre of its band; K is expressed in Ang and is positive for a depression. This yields 4.48 Ang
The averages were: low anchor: 5.84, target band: 5.31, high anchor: 5.55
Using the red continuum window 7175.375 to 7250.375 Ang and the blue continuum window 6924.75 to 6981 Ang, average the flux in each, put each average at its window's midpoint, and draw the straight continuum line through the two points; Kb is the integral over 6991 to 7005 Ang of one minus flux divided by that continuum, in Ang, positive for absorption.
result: -0.42 Ang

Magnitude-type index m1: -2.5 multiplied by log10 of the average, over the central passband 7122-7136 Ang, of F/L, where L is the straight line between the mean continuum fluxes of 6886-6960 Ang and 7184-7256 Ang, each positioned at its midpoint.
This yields 0.101 mag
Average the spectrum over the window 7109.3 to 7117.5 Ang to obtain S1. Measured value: 5.41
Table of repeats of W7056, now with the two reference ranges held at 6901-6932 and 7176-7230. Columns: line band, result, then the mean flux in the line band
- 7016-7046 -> -0.07 mag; 6.05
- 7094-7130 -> 0.06 mag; 5.27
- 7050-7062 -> 0.00 mag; 5.62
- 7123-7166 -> 0.06 mag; 5.23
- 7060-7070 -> 0.02 mag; 5.51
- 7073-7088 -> 0.07 mag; 5.26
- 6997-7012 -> -0.03 mag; 5.88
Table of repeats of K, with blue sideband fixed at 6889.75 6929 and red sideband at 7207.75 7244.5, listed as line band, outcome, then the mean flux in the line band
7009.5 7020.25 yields 0.1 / 5.75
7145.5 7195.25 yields 3.4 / 5.34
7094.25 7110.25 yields 1.7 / 5.16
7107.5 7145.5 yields 3.4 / 5.24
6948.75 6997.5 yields -0.3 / 5.88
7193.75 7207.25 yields 0.7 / 5.42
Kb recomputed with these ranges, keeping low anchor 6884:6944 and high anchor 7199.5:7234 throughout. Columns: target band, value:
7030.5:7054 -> -0.9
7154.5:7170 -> 0.8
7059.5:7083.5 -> 1.0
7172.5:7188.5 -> 0.8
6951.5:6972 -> -0.8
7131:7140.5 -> 1.0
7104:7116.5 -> 1.0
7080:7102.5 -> 2.2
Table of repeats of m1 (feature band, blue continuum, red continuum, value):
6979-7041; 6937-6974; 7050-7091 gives -0.078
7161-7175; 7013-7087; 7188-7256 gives 0.016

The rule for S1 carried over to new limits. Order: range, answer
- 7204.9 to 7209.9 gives 5.23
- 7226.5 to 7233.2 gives 6.05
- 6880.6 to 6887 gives 5.61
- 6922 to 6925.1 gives 5.99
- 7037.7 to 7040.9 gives 6.28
